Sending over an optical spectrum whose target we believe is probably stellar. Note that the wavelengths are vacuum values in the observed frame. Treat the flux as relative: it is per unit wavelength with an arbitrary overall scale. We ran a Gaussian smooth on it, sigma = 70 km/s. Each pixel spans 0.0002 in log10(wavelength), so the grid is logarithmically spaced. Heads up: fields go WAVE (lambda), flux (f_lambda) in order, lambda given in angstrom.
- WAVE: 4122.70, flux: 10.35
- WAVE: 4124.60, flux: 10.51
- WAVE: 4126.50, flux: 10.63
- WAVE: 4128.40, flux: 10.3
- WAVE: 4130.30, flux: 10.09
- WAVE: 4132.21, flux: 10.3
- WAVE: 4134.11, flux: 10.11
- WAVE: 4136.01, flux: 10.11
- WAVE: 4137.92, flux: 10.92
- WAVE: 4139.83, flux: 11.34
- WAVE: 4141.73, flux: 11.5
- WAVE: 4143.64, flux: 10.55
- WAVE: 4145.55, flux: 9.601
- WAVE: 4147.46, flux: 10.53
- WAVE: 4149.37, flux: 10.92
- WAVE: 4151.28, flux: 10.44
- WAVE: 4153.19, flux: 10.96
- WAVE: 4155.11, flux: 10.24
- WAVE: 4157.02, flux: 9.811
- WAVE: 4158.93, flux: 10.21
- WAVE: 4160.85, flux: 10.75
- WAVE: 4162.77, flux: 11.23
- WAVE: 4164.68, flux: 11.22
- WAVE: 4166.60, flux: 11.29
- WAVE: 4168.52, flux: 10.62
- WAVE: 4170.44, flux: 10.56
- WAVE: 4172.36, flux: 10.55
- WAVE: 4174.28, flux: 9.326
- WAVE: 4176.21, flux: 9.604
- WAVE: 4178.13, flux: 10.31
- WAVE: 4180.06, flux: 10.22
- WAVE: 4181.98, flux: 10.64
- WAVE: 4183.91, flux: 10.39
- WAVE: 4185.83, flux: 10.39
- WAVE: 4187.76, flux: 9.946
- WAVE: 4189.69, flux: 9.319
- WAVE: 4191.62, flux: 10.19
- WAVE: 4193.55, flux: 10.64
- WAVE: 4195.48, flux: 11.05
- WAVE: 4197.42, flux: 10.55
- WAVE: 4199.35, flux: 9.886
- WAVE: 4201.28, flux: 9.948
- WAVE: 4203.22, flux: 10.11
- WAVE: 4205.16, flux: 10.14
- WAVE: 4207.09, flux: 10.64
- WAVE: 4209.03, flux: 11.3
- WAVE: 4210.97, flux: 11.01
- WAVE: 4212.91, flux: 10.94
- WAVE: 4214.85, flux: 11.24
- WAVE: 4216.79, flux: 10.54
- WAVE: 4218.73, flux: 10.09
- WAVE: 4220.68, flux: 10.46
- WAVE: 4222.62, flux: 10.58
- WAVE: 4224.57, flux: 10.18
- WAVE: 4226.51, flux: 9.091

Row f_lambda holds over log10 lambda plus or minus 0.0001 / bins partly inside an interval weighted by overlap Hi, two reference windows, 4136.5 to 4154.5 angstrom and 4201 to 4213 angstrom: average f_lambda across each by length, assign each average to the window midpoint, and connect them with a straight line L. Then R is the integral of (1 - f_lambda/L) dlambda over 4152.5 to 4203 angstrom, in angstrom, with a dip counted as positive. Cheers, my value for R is 1.3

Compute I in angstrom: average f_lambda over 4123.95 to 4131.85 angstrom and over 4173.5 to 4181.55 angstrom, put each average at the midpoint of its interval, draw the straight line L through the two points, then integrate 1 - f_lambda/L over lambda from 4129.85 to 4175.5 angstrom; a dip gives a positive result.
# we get -1.8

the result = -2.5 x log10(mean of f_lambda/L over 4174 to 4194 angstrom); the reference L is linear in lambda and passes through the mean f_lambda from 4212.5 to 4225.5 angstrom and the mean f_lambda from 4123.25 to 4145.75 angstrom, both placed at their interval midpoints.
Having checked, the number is 0.05 mag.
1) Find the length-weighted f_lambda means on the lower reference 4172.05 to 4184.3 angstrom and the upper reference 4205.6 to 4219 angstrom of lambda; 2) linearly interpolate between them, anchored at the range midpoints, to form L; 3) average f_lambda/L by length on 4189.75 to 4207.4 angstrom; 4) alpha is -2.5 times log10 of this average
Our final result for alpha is 0.03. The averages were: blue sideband 10.1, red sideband 10.8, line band 10.3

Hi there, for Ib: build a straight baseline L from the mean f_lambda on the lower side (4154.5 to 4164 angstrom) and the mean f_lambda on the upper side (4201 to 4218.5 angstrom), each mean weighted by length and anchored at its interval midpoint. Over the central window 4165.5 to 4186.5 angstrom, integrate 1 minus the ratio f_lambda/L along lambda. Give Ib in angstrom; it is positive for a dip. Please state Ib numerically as 0.4 angstrom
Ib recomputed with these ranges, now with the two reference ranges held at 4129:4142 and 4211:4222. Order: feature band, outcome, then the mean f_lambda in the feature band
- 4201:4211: 0.14 angstrom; 10.5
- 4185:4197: 0.43 angstrom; 10.3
